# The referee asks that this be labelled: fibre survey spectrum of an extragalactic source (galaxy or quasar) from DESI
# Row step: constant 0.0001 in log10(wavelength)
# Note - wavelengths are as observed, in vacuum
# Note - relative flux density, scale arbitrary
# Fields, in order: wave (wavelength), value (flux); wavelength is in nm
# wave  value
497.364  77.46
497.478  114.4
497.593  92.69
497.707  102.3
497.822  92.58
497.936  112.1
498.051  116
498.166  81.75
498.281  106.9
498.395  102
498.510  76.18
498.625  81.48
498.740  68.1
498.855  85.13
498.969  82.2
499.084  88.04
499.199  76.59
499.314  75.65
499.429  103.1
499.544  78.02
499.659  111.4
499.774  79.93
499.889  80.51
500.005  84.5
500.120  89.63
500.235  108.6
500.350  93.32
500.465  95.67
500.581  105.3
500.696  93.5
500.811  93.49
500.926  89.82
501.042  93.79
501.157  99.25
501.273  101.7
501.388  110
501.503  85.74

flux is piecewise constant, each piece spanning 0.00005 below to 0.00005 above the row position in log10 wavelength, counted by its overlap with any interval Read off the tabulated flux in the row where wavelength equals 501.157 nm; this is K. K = 99.25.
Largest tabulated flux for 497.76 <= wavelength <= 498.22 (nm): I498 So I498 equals 116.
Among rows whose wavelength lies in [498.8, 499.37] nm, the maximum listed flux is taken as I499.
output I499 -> 88.04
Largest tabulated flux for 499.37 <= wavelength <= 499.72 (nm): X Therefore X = 111.4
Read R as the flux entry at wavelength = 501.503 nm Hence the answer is 85.74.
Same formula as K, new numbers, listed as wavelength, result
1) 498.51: 76.18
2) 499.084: 88.04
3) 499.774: 79.93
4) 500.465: 95.67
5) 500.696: 93.5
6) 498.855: 85.13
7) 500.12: 89.63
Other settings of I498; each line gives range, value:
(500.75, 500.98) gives 93.49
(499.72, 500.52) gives 108.6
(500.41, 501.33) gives 105.3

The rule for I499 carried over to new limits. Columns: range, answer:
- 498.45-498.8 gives 81.48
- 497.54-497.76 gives 102.3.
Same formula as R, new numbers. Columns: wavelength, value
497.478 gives 114.4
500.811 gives 93.49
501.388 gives 110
